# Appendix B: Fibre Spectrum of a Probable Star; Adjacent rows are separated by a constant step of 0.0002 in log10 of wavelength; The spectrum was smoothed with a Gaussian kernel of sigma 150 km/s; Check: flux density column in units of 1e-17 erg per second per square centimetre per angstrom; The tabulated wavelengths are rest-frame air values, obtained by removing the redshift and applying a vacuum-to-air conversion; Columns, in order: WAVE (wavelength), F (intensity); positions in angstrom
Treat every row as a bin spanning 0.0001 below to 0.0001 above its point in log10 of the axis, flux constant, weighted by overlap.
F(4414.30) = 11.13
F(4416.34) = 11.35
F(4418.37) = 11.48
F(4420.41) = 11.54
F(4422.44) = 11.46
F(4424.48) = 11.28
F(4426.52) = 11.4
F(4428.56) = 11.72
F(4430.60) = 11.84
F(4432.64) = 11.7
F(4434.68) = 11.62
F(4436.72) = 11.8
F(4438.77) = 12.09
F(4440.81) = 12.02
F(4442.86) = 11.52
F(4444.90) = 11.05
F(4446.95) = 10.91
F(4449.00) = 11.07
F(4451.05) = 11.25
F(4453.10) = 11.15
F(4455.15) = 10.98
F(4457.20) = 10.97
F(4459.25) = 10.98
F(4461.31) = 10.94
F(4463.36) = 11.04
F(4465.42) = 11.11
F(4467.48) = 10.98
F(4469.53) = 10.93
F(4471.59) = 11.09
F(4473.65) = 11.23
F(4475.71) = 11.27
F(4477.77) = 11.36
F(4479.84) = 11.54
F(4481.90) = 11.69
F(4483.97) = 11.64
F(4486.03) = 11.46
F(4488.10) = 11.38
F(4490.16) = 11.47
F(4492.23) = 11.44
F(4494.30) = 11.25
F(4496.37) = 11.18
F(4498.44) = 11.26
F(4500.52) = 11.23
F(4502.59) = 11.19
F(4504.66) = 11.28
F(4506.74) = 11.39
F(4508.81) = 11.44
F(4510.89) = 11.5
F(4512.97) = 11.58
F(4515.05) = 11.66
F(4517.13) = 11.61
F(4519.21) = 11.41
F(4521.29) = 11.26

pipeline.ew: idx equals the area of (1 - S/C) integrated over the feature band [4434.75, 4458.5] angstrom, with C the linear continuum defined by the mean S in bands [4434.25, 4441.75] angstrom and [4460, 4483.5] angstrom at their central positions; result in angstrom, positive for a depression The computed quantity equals 0.8 angstrom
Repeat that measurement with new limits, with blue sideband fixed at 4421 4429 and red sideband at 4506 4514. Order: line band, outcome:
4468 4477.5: 0.3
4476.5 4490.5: 0.0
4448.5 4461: 0.4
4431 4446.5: -0.3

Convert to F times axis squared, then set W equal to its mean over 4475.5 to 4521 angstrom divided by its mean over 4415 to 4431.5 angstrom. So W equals 1.03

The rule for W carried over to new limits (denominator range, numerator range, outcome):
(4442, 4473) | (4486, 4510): 1.04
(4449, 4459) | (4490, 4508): 1.04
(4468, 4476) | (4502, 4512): 1.04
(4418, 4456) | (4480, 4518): 1.02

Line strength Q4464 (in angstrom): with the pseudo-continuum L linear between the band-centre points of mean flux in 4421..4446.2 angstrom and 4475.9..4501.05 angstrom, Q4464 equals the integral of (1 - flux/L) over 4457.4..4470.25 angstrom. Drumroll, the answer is 0.6 angstrom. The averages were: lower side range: 11.6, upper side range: 11.4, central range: 11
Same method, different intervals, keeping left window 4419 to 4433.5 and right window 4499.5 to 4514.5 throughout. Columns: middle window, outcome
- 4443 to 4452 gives 0.3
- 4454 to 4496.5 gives 0.8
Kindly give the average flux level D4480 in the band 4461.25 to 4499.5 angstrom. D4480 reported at 11.3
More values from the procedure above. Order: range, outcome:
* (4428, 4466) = 11.4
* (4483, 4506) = 11.3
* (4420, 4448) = 11.6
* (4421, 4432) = 11.5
